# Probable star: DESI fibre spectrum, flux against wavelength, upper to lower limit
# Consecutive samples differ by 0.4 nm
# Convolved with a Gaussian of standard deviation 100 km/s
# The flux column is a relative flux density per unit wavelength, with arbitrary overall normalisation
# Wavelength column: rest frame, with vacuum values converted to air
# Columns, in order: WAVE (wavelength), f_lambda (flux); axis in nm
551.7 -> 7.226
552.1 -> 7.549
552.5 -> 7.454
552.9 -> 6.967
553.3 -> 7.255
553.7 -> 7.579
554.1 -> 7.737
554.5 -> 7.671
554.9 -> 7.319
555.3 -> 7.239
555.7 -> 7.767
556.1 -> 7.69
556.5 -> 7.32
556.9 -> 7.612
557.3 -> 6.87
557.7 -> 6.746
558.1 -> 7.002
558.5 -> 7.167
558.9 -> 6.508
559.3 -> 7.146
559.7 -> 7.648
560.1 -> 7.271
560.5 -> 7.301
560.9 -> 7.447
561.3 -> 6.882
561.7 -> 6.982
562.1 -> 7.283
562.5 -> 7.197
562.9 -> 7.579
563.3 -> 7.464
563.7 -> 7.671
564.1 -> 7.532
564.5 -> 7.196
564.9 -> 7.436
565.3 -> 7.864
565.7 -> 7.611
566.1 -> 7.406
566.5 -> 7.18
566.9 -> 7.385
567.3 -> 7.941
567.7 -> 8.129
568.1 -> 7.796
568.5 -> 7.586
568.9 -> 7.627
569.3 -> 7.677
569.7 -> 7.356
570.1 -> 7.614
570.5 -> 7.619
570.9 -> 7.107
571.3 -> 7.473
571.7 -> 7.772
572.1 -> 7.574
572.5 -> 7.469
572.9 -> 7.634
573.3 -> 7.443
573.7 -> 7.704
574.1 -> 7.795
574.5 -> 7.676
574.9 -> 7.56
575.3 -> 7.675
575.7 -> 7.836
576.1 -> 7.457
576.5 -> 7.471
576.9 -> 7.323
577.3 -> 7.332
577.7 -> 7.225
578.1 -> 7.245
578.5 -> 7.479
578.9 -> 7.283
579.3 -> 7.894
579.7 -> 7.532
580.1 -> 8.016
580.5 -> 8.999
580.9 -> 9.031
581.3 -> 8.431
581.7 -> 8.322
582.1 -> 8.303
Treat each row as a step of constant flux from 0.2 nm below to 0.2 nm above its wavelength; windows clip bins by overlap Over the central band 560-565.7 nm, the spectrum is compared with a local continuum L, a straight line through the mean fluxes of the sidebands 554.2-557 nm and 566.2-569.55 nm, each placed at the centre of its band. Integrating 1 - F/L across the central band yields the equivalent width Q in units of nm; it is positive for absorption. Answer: 0.17 nm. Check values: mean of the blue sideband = 7.52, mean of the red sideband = 7.65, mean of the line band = 7.37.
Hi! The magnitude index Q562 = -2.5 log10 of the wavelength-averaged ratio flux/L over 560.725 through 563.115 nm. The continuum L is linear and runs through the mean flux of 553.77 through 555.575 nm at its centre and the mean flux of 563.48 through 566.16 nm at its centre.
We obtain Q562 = 0.04 mag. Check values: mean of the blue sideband 7.51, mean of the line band 7.23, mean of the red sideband 7.54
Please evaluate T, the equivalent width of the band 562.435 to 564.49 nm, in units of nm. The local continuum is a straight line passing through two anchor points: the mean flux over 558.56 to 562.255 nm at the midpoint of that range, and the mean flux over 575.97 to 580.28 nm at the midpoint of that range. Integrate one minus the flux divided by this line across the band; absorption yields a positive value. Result -0.08 nm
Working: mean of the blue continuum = 7.16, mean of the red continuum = 7.48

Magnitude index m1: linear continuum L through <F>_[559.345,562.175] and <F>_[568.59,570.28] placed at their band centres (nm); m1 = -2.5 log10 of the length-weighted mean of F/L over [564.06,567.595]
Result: -0.012 mag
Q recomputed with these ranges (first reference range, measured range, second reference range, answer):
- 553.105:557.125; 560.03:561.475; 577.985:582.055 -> 0.08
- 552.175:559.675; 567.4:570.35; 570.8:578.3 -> -0.10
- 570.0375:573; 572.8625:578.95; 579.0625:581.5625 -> 0.31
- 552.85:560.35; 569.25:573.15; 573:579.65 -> -0.03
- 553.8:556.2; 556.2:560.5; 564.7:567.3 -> 0.23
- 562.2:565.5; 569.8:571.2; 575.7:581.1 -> 0.03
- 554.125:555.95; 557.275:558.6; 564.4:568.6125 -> 0.11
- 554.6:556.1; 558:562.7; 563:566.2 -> 0.22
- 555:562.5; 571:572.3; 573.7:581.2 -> 0.00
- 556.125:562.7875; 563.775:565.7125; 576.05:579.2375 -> -0.08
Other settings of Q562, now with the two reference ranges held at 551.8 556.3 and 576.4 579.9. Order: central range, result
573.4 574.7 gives -0.04 mag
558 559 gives 0.08 mag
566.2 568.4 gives -0.03 mag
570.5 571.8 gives 0.00 mag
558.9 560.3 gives 0.03 mag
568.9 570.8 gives -0.02 mag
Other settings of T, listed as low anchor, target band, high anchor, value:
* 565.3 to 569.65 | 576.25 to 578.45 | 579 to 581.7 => 0.22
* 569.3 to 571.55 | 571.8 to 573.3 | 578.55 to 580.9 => 0.01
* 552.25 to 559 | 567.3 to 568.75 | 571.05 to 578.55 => -0.08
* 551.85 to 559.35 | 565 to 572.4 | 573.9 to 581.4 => -0.03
